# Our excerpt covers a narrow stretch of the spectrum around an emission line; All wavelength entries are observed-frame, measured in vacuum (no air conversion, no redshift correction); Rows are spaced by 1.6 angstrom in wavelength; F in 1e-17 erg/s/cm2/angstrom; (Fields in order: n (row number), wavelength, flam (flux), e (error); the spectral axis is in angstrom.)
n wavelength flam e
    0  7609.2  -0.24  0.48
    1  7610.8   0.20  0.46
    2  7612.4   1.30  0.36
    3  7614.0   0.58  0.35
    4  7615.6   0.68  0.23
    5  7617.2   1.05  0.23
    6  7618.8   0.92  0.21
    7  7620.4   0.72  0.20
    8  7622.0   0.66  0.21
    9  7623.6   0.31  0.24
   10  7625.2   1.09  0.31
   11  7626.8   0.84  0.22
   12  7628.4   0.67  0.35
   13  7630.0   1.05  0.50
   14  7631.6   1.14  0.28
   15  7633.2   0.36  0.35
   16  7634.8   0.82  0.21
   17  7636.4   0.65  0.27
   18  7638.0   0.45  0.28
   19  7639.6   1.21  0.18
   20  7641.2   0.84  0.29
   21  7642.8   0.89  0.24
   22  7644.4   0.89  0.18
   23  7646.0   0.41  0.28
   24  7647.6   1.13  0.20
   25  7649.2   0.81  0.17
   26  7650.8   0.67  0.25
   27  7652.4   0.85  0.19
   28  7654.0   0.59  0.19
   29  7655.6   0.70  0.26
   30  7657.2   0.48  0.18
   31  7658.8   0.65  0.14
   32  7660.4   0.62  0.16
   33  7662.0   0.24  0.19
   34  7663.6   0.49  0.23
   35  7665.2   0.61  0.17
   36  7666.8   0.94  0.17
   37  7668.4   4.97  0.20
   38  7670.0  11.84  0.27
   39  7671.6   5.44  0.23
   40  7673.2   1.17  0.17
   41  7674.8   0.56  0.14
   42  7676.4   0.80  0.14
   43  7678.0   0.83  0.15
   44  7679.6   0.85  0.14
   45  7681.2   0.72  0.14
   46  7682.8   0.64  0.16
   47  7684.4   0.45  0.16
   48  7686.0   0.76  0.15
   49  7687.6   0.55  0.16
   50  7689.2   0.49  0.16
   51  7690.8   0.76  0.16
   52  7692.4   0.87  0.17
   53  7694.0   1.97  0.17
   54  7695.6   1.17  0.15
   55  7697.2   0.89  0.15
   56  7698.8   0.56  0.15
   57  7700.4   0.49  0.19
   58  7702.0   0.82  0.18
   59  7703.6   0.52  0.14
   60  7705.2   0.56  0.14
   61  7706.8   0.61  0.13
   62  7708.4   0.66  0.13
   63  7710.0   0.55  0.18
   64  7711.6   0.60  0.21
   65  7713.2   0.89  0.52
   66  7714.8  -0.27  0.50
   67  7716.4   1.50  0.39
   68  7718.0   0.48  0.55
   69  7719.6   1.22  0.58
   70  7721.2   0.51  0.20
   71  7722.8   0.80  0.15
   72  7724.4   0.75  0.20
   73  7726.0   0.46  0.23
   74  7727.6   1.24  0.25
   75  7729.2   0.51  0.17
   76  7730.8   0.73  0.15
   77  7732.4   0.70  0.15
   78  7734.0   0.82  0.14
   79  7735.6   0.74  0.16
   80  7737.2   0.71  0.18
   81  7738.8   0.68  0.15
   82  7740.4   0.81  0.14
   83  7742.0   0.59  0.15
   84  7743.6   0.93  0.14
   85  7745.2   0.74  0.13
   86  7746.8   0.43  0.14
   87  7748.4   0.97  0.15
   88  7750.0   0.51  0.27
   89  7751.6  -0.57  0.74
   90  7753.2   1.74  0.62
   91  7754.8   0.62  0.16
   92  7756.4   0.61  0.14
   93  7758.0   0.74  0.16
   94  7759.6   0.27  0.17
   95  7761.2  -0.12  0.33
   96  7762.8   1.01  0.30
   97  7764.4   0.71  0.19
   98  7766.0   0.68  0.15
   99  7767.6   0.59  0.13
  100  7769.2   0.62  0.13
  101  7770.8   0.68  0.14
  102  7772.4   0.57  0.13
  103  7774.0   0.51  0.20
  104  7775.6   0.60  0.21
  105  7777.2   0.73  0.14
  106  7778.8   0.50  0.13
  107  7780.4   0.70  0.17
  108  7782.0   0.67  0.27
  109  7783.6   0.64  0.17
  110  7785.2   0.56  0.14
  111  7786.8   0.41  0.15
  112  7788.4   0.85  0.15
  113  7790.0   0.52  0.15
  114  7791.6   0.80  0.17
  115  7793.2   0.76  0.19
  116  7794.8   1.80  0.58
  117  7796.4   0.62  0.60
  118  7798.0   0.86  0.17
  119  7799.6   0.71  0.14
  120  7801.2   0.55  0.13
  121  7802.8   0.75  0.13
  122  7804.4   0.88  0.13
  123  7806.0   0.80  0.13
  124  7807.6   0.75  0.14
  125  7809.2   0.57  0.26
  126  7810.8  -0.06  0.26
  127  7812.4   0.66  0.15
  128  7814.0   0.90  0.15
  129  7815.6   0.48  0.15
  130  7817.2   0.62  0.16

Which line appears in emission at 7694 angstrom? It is [N II] 6583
